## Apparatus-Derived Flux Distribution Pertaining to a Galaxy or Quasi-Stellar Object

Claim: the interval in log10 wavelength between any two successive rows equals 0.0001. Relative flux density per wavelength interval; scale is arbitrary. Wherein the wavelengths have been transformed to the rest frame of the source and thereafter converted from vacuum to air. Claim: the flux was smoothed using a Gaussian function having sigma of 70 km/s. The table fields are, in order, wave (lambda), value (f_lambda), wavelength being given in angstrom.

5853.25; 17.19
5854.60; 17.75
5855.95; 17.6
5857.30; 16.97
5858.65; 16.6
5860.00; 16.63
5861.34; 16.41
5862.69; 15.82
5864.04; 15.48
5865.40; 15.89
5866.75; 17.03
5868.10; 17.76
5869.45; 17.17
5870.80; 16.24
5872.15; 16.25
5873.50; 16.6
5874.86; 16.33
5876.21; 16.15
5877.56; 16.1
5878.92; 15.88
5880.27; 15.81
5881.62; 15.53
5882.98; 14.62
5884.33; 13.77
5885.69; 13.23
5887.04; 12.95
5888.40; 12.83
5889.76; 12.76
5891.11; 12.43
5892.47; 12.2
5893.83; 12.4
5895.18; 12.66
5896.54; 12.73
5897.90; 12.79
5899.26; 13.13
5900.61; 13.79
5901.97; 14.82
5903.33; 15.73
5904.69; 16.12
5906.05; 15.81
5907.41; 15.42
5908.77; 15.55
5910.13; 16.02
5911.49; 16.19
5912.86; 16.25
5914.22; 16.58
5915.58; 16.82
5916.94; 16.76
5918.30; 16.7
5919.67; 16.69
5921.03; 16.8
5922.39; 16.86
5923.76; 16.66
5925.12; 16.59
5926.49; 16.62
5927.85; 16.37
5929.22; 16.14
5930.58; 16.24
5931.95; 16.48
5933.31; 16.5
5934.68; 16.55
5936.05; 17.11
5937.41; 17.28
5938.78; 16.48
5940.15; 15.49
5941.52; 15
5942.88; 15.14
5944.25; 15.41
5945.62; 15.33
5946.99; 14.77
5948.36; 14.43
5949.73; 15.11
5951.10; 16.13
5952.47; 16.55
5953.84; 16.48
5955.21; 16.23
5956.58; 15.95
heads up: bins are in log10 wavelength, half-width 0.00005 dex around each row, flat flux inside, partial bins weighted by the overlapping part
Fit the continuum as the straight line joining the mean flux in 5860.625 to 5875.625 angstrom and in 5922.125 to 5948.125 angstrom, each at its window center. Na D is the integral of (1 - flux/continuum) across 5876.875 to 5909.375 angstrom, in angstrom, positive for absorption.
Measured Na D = 4.4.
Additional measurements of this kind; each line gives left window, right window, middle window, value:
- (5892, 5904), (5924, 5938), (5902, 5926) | -2.19 angstrom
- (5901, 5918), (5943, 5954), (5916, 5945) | -1.25 angstrom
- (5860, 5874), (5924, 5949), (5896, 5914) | 1.34 angstrom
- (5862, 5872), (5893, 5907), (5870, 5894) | 1.20 angstrom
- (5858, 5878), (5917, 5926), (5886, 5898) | 2.83 angstrom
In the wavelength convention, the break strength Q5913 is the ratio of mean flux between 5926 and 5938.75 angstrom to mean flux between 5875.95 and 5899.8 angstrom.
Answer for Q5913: 1.21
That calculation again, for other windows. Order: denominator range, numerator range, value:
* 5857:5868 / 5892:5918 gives 0.91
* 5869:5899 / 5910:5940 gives 1.15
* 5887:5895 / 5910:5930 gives 1.32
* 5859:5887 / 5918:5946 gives 1.03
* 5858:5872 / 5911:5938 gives 1.01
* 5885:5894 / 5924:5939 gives 1.31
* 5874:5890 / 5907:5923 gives 1.11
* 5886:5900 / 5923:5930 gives 1.30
